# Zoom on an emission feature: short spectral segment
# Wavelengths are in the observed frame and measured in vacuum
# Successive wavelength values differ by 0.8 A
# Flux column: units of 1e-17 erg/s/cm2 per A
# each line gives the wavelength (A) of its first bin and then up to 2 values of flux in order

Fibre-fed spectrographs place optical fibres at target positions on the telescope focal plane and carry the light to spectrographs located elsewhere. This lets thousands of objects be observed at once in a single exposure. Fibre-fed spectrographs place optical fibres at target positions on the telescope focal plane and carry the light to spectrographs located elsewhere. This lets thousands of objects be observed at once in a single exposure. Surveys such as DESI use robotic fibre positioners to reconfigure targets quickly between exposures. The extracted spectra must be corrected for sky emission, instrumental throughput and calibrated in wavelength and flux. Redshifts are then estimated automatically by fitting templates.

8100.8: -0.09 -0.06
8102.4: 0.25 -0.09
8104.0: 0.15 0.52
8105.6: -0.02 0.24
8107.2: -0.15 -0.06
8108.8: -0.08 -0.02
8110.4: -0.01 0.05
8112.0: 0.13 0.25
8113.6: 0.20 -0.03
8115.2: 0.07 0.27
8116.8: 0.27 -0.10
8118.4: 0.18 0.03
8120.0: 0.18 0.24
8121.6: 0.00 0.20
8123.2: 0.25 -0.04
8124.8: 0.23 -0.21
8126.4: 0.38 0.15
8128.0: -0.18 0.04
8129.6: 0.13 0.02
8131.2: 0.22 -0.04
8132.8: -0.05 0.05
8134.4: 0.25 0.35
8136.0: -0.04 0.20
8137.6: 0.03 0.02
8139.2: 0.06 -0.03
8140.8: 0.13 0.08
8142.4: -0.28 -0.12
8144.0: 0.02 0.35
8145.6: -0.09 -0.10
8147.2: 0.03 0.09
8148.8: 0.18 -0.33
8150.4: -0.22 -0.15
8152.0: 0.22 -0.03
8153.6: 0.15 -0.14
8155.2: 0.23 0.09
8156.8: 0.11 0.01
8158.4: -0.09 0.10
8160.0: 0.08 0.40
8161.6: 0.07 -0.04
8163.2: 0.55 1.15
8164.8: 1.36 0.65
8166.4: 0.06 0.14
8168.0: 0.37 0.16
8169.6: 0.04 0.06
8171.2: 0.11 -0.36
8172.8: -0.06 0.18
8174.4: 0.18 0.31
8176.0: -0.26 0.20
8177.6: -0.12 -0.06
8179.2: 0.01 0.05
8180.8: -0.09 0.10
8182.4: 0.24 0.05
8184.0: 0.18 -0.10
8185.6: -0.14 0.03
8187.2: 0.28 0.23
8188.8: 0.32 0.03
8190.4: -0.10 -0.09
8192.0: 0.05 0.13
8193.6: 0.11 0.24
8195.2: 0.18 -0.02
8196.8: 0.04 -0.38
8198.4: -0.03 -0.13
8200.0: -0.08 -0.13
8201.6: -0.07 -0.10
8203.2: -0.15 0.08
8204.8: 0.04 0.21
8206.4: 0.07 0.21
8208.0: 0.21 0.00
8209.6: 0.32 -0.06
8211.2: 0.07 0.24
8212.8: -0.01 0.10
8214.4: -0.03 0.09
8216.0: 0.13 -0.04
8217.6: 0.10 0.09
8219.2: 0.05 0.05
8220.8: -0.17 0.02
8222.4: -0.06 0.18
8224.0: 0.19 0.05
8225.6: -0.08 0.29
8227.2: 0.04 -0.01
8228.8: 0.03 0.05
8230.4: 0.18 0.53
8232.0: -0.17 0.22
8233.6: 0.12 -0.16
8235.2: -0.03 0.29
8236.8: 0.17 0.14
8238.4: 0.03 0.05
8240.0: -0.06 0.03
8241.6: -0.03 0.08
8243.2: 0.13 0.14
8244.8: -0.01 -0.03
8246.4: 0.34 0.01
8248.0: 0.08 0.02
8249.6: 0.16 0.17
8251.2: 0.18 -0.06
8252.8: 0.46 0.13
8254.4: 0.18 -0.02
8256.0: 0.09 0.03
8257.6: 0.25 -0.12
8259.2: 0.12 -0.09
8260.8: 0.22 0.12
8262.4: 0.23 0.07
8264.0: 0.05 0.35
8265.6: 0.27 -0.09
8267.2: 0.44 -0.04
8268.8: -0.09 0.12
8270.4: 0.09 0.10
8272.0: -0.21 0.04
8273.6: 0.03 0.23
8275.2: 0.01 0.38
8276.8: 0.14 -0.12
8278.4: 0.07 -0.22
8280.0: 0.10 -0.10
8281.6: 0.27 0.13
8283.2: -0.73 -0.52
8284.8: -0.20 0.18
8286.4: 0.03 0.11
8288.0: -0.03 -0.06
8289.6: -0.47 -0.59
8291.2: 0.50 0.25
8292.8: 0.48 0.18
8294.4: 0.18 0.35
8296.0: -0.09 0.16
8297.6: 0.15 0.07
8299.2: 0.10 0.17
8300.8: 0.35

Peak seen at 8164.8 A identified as Hbeta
